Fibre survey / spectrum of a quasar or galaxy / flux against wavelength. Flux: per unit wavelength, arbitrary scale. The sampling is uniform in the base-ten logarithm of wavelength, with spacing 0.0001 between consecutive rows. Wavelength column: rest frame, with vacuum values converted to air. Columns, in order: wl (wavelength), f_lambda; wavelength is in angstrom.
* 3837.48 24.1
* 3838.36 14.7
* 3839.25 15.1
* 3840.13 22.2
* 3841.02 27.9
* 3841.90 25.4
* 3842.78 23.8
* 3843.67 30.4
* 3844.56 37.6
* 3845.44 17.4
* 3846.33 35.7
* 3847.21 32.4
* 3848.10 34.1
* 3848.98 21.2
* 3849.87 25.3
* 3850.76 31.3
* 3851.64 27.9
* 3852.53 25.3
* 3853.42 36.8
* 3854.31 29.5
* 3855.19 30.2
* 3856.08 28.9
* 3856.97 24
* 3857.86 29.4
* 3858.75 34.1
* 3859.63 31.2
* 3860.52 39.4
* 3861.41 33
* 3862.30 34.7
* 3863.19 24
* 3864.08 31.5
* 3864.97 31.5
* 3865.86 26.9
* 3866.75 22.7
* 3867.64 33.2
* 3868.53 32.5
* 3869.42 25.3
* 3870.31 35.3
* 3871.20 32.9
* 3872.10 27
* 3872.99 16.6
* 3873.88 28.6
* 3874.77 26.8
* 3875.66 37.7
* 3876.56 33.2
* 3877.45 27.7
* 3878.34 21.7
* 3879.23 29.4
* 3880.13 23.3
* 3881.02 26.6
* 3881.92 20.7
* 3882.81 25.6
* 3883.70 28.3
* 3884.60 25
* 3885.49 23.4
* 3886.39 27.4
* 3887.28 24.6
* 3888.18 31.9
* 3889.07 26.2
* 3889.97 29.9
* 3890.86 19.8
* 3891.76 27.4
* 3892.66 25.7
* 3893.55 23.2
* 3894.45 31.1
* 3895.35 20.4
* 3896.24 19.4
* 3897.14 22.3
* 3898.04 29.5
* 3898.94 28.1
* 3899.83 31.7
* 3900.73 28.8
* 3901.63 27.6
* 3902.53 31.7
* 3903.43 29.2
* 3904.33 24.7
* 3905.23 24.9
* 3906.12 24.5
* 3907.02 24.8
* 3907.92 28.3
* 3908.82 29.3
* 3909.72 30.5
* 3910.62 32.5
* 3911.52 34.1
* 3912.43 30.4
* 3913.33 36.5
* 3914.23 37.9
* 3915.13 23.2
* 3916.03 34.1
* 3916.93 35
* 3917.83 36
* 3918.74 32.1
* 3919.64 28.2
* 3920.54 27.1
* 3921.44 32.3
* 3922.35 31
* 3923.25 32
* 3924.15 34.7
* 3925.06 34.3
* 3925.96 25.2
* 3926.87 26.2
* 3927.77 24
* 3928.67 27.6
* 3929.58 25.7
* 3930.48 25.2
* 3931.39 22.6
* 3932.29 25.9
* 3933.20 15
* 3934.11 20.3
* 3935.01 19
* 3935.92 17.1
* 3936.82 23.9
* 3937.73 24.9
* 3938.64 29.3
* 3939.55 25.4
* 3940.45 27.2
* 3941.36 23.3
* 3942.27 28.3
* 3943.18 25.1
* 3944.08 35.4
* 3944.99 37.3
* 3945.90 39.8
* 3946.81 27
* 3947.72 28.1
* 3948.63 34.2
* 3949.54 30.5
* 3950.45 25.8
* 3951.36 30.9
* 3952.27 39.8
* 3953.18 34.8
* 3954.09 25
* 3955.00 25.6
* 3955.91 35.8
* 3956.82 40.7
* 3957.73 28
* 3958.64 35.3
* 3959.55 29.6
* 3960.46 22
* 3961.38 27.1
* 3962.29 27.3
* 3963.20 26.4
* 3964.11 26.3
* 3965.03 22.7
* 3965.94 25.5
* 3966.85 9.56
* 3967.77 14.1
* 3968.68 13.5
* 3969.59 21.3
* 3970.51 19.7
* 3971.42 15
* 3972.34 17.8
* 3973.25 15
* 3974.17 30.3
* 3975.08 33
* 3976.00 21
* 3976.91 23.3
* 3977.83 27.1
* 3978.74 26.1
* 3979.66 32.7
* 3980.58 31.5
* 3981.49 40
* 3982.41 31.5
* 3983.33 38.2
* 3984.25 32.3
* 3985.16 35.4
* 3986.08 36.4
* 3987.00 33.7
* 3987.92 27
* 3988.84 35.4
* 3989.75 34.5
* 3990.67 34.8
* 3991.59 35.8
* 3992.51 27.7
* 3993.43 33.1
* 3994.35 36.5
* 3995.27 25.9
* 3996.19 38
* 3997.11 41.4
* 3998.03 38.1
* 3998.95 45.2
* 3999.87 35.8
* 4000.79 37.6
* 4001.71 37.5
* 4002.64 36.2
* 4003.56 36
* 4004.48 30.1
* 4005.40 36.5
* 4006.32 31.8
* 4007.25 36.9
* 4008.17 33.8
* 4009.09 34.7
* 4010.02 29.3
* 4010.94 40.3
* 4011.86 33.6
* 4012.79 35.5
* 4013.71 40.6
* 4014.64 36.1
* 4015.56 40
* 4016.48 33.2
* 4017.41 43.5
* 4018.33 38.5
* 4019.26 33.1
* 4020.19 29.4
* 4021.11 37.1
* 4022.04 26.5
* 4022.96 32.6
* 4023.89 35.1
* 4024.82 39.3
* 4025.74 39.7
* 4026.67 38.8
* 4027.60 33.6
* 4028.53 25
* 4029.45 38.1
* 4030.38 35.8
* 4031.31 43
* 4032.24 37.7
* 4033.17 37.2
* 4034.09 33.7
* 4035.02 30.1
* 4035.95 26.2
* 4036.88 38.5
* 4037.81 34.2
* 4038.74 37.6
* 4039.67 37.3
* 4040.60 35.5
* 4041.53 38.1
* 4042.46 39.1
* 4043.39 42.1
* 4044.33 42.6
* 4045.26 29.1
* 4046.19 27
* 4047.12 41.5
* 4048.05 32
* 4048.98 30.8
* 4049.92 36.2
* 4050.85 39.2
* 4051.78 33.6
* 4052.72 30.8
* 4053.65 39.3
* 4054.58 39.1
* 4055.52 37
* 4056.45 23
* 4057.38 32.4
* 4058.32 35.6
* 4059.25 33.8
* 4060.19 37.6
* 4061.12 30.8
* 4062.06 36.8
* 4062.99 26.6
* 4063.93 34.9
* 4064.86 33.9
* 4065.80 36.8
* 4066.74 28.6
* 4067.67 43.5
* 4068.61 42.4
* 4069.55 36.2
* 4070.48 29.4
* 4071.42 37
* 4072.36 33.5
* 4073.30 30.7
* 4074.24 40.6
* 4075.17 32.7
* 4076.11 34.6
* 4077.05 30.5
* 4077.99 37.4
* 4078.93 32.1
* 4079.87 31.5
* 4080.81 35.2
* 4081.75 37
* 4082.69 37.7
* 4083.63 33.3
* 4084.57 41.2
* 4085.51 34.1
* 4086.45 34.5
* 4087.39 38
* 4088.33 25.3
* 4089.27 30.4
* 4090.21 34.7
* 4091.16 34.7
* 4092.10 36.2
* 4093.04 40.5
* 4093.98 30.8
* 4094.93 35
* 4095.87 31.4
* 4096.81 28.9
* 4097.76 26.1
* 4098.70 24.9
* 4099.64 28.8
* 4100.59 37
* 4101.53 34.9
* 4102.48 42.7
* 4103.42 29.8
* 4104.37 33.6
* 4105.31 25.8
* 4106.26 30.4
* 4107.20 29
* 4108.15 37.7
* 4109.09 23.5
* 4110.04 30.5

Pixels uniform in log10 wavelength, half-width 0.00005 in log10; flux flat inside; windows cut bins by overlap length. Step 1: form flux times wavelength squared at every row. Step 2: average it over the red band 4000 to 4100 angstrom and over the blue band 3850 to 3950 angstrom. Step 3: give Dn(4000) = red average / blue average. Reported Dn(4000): 1.3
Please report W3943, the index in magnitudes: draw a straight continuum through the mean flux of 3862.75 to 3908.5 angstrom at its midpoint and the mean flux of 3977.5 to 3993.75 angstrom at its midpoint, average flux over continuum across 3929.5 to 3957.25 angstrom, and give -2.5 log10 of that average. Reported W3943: 0.093 mag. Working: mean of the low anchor 27.1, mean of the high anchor 33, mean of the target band 28.1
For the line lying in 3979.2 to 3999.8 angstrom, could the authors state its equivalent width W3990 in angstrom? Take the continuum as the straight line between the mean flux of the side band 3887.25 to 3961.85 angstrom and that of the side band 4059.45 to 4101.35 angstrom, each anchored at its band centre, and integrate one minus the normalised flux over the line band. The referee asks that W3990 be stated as -2.7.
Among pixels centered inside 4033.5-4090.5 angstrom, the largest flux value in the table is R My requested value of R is 43.5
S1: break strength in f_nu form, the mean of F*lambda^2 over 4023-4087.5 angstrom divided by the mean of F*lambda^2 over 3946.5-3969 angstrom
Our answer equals 1.3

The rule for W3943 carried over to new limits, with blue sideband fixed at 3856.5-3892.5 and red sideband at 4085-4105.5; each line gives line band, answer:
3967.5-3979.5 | 0.36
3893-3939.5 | 0.05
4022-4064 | -0.11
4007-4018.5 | -0.18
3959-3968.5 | 0.30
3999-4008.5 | -0.16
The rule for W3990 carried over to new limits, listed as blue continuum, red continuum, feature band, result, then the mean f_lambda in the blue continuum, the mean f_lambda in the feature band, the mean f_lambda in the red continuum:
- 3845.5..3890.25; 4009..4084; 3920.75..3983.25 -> 9.36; 28.7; 27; 35.1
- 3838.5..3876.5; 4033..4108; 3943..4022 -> 1.67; 28.9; 31.4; 34.2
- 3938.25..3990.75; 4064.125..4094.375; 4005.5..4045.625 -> -4.87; 28.4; 35.7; 34.9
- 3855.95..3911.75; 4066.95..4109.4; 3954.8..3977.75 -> 4.53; 27.9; 24.3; 33.7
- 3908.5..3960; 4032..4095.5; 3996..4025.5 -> -3.15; 29.4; 36.1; 34.8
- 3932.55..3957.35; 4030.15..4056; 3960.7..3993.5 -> 4.04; 28.5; 27.2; 35.9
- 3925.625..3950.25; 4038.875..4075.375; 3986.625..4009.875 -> -3.07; 26.4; 34.9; 35.1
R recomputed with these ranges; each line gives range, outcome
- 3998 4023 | 45.2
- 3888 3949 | 39.8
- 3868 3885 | 37.7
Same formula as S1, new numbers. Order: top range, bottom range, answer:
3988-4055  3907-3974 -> 1.35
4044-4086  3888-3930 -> 1.30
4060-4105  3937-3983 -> 1.32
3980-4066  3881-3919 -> 1.33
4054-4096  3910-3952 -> 1.29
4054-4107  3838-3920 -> 1.32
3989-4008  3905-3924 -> 1.20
